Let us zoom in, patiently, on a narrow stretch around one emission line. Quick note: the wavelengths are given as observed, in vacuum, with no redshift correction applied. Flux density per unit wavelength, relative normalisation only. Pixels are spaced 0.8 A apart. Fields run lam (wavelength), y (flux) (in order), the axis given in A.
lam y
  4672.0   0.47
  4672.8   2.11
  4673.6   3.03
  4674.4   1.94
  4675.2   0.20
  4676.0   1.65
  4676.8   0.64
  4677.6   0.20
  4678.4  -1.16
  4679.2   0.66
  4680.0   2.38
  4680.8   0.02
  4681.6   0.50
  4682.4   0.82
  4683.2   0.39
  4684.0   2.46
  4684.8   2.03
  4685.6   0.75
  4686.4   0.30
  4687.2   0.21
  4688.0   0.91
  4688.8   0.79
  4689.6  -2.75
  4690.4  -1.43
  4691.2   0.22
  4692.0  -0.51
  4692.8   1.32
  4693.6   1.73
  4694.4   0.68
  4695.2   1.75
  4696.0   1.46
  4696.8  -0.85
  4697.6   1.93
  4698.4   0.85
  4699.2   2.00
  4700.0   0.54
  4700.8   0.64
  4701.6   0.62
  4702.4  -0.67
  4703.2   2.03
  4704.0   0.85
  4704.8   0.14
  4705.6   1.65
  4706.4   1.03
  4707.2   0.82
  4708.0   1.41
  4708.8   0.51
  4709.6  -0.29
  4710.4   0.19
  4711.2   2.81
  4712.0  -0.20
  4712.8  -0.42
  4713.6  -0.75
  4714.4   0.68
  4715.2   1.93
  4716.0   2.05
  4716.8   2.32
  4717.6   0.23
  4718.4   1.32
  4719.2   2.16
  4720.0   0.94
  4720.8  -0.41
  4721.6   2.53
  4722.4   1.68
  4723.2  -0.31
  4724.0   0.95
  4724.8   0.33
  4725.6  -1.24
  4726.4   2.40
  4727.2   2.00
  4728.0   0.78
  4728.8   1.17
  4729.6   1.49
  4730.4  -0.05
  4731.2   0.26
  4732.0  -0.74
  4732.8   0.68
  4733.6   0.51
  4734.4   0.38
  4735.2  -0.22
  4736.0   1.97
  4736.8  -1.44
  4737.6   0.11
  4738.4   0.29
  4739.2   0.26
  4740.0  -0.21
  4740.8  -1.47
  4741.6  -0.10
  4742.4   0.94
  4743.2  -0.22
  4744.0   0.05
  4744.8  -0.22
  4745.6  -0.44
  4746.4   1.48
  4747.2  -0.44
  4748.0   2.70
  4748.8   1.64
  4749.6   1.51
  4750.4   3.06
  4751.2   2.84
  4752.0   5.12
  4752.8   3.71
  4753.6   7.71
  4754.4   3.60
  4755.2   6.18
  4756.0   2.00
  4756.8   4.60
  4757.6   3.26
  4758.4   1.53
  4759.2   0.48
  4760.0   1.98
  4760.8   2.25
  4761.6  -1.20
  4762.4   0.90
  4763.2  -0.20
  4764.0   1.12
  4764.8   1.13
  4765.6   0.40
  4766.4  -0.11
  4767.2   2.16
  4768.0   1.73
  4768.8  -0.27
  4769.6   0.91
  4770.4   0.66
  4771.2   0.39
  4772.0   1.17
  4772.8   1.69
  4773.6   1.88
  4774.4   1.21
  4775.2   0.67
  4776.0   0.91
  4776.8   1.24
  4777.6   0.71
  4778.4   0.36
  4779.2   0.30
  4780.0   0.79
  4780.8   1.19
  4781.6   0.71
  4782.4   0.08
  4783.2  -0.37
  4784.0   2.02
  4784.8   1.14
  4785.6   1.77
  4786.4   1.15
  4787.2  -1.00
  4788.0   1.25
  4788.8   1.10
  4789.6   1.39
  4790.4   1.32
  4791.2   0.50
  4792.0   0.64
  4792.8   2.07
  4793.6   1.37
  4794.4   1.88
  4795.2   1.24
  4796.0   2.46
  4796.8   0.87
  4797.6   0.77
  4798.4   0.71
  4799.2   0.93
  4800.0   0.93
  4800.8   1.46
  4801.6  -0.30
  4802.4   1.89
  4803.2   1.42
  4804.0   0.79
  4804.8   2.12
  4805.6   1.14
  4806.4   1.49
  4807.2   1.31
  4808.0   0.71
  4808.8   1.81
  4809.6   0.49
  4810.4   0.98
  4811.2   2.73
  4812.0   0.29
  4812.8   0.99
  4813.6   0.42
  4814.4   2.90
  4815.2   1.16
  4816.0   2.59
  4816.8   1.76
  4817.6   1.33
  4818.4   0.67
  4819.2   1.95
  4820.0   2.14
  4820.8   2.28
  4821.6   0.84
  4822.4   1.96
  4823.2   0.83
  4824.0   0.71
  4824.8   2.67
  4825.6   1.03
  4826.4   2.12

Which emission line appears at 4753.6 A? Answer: [O II] 3727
